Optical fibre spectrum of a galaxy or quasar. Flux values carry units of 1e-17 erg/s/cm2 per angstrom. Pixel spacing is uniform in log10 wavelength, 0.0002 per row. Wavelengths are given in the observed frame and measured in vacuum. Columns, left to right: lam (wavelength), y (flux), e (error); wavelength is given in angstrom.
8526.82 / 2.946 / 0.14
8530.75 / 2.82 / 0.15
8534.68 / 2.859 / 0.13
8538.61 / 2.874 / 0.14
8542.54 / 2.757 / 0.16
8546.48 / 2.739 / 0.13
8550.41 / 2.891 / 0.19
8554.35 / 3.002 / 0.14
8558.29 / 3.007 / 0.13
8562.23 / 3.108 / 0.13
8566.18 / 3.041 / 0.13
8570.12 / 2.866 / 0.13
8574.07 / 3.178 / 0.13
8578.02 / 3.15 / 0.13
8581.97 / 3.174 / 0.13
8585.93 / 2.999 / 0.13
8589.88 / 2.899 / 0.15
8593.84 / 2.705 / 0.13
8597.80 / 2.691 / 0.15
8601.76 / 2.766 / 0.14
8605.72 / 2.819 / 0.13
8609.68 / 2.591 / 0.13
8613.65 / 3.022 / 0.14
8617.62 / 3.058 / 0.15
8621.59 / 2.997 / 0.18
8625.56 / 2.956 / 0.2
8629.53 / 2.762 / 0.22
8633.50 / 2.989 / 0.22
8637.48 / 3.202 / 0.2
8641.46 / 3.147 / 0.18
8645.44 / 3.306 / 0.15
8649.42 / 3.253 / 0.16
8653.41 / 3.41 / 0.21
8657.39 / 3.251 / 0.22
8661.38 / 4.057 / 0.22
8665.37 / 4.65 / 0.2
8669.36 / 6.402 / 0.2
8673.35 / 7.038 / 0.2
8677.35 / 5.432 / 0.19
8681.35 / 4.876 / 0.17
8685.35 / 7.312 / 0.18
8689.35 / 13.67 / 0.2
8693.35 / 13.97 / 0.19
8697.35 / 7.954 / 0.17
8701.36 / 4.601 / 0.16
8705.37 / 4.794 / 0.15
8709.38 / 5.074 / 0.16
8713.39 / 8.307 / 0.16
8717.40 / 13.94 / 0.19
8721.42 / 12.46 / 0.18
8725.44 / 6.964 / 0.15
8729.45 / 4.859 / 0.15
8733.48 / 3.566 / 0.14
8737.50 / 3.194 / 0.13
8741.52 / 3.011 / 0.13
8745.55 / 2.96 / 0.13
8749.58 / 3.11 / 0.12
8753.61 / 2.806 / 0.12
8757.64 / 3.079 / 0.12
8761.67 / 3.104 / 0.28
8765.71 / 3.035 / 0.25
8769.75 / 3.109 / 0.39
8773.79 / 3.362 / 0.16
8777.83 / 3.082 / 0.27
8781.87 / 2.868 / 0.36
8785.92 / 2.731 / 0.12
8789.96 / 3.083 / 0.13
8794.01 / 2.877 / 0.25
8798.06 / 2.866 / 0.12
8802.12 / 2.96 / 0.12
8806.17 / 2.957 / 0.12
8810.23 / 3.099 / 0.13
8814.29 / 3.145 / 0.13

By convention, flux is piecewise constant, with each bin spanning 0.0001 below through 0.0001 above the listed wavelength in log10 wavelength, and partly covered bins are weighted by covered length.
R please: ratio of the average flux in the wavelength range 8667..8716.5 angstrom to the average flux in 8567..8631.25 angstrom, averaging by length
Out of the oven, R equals 2.60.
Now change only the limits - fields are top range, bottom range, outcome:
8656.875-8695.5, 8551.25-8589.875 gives 2.37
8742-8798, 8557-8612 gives 1.03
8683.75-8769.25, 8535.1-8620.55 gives 2.13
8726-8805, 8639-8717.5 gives 0.52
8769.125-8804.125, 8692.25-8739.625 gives 0.41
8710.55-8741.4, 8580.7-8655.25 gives 2.43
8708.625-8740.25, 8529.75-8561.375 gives 2.53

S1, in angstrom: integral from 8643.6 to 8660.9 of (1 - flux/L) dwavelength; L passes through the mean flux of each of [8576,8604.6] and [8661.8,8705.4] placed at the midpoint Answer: 7.3 angstrom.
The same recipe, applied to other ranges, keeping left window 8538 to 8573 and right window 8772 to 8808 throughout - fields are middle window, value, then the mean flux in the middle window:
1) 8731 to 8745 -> -1.5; 3.28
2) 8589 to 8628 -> 1.2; 2.85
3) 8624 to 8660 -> -2.6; 3.16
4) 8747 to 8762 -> -0.2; 3.01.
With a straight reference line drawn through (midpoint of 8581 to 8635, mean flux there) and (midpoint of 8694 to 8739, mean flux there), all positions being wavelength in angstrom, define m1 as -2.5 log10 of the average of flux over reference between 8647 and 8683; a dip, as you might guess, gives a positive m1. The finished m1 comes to 0.11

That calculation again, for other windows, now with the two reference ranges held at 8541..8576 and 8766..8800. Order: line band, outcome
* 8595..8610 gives 0.09 mag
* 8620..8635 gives 0.02 mag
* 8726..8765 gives -0.15 mag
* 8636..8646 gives -0.08 mag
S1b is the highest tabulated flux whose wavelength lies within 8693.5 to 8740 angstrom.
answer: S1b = 13.94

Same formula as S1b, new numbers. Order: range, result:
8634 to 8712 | 13.97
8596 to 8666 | 4.65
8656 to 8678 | 7.038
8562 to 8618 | 3.178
